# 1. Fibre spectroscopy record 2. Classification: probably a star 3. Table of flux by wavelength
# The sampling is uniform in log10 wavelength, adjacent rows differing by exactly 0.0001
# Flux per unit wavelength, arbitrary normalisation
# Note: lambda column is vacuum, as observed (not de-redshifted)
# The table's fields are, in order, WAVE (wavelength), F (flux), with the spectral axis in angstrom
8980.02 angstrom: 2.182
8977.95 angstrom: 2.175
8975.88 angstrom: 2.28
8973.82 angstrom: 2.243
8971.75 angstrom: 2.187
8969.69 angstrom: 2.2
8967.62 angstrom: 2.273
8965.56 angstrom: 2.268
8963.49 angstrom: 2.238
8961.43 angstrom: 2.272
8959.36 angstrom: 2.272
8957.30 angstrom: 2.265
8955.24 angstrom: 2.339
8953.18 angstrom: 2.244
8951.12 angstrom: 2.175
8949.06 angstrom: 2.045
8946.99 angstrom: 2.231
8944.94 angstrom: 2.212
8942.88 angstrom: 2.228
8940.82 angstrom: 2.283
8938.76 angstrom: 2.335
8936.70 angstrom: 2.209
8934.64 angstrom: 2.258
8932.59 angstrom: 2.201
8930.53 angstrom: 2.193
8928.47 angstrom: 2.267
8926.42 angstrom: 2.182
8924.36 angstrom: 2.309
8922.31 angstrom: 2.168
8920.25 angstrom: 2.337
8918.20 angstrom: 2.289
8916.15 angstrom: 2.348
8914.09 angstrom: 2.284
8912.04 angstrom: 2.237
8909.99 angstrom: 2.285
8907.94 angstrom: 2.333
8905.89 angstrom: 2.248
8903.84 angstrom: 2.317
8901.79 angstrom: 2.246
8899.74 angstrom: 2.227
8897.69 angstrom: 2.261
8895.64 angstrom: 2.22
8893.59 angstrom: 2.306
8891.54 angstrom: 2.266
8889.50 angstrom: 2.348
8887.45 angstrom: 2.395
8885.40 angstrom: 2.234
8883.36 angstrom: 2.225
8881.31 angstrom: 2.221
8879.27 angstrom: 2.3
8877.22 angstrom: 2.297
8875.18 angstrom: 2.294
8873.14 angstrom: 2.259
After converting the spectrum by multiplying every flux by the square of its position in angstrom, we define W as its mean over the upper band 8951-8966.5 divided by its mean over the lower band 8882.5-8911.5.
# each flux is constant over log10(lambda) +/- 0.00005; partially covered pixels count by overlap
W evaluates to 1.0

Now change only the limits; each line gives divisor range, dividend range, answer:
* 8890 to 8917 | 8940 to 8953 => 0.97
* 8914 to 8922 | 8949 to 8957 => 0.97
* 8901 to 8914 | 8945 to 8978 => 0.99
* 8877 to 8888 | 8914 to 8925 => 1.02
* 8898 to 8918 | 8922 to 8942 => 0.99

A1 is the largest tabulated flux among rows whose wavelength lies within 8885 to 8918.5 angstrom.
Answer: 2.395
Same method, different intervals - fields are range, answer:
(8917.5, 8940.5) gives 2.337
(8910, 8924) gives 2.348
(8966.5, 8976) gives 2.28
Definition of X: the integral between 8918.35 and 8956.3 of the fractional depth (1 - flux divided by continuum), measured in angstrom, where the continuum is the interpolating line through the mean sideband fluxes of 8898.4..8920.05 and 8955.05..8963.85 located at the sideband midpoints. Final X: 0.72 angstrom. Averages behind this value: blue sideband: 2.28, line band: 2.24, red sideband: 2.27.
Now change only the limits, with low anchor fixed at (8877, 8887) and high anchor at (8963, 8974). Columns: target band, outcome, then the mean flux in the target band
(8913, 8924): -0.2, 2.29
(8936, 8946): -0.1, 2.26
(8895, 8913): -0.1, 2.27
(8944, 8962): 0.1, 2.23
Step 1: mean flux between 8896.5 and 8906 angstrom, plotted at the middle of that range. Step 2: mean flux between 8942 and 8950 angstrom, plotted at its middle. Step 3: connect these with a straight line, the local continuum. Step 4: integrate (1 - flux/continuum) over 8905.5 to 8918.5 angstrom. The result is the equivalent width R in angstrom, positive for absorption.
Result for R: -0.3 angstrom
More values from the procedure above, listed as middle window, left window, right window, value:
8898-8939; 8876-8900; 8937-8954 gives -0.31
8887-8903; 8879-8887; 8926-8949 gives -0.24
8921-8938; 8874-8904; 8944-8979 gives 0.18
